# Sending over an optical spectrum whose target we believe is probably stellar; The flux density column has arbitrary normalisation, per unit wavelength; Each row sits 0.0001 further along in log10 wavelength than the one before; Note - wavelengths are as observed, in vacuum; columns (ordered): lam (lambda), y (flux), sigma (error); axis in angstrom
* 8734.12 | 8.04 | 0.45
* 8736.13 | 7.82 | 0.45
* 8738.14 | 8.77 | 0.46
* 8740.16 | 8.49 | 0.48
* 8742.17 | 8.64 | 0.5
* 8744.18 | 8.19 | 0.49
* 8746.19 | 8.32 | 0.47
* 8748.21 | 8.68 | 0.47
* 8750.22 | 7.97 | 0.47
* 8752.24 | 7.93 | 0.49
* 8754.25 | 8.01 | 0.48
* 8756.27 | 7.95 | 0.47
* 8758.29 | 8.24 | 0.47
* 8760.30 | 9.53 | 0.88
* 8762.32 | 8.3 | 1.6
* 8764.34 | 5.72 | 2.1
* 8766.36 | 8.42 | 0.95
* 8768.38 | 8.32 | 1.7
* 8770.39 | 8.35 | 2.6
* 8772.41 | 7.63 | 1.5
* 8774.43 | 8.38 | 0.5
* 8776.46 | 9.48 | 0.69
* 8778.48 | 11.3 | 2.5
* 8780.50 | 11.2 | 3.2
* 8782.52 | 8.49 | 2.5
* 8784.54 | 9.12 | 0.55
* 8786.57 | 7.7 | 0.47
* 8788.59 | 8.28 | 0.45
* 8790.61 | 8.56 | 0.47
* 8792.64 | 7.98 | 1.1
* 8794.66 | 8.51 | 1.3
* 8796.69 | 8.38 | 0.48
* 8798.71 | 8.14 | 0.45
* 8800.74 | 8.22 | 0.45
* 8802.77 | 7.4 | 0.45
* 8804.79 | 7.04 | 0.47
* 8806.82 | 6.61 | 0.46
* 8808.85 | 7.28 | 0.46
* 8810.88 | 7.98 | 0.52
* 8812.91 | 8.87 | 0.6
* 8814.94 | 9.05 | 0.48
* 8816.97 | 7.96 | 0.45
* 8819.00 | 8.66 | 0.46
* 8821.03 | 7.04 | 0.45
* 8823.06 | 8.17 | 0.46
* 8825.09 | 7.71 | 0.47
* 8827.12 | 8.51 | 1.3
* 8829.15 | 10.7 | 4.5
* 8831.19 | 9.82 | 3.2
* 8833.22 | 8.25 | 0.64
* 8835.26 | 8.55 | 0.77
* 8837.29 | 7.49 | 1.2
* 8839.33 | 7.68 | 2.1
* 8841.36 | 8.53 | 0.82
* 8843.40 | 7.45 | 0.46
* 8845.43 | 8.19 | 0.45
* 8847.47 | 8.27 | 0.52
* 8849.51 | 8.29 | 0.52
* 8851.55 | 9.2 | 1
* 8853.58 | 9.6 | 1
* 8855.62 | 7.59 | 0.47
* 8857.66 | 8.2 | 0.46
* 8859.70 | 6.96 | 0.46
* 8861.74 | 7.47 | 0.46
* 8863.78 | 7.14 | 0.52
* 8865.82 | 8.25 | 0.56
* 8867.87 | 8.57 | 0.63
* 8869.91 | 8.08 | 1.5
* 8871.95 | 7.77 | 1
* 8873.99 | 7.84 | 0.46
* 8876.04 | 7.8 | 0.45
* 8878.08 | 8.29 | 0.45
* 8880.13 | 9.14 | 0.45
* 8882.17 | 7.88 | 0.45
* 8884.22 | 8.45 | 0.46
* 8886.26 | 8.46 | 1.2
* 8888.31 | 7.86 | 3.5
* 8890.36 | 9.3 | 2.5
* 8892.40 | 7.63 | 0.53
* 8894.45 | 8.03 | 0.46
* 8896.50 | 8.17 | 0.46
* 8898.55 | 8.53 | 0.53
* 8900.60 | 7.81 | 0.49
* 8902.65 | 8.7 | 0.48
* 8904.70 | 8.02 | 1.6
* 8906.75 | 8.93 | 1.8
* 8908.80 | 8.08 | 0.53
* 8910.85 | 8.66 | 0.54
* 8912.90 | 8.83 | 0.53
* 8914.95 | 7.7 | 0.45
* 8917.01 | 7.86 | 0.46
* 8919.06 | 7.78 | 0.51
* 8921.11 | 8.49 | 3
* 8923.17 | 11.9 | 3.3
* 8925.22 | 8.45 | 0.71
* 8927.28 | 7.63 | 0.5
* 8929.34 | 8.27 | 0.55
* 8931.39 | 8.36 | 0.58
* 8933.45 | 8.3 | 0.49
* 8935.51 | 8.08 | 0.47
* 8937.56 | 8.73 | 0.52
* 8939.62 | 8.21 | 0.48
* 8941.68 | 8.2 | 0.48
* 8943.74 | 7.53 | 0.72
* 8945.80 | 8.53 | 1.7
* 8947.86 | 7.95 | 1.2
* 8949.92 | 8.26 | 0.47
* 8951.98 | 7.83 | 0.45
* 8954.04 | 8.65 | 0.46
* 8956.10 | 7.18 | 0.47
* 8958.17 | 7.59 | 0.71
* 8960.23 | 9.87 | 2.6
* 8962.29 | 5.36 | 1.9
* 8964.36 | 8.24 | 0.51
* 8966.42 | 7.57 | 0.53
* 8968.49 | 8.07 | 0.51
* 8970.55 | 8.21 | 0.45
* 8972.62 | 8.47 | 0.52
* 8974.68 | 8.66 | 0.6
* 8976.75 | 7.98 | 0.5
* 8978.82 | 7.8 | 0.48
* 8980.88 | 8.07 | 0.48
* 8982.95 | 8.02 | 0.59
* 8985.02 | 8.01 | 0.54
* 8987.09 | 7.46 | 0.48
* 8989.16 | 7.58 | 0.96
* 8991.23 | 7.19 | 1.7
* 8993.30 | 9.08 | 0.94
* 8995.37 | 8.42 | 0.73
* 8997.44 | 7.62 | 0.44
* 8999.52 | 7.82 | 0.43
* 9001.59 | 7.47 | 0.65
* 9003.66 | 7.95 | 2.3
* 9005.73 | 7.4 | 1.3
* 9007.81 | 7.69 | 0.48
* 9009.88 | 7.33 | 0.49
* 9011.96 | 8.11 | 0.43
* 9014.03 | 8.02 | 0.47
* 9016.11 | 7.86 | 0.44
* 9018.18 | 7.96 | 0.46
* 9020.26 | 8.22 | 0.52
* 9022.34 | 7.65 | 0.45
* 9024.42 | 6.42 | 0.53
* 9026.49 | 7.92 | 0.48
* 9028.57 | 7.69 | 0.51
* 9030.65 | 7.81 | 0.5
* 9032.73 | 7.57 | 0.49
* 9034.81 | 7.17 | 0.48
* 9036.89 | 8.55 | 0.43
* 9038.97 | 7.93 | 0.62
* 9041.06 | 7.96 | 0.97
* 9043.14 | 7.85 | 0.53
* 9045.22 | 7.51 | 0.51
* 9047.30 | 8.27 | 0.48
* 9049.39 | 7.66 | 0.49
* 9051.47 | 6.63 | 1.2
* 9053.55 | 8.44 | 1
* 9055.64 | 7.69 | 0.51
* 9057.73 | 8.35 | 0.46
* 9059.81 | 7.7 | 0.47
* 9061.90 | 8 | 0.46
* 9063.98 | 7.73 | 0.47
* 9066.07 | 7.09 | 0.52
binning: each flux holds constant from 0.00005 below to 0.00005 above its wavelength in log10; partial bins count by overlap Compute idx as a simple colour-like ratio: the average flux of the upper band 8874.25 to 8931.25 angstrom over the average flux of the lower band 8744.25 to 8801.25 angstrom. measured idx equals 1.0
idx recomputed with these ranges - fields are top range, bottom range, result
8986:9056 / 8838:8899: 0.95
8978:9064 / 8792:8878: 0.96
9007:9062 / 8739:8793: 0.92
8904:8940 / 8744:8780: 1.01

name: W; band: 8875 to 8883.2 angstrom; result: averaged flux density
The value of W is 8.27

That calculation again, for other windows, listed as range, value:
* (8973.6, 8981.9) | 8.14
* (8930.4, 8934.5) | 8.32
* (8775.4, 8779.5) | 10.4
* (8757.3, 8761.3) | 8.9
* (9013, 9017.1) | 7.93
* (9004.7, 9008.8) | 7.53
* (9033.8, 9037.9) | 7.86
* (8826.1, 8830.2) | 9.6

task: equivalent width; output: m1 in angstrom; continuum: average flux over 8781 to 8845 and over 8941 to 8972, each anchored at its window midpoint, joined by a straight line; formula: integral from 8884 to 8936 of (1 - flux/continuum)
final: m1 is -2.4 angstrom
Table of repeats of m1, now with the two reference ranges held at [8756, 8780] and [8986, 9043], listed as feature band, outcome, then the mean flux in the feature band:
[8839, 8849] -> 0.3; 8.06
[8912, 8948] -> -1.6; 8.39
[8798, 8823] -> 1.6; 7.86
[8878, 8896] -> -0.4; 8.33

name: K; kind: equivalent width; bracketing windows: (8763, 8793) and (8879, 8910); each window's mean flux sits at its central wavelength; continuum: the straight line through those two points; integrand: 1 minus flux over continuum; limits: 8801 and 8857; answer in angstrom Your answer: 1.8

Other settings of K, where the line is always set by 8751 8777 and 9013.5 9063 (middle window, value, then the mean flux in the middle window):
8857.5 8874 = 0.46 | 7.79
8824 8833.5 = -1.17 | 9.05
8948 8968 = 0.10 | 7.85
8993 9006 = -0.17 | 7.94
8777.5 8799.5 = -2.08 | 8.88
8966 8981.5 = -0.51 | 8.13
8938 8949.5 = -0.32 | 8.12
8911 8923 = -0.75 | 8.44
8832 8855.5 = -0.77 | 8.31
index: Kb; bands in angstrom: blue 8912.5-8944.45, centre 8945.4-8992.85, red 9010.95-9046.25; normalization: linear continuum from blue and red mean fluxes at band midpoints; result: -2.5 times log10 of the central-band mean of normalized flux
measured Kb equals 0.03 mag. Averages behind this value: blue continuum 8.39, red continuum 7.78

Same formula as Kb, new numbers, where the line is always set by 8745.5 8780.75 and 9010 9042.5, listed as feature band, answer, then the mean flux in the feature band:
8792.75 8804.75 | 0.047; 8.03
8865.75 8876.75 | 0.021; 8.04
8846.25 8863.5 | 0.011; 8.15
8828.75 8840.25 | -0.045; 8.65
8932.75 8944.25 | -0.025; 8.2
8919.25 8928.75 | -0.115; 8.96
